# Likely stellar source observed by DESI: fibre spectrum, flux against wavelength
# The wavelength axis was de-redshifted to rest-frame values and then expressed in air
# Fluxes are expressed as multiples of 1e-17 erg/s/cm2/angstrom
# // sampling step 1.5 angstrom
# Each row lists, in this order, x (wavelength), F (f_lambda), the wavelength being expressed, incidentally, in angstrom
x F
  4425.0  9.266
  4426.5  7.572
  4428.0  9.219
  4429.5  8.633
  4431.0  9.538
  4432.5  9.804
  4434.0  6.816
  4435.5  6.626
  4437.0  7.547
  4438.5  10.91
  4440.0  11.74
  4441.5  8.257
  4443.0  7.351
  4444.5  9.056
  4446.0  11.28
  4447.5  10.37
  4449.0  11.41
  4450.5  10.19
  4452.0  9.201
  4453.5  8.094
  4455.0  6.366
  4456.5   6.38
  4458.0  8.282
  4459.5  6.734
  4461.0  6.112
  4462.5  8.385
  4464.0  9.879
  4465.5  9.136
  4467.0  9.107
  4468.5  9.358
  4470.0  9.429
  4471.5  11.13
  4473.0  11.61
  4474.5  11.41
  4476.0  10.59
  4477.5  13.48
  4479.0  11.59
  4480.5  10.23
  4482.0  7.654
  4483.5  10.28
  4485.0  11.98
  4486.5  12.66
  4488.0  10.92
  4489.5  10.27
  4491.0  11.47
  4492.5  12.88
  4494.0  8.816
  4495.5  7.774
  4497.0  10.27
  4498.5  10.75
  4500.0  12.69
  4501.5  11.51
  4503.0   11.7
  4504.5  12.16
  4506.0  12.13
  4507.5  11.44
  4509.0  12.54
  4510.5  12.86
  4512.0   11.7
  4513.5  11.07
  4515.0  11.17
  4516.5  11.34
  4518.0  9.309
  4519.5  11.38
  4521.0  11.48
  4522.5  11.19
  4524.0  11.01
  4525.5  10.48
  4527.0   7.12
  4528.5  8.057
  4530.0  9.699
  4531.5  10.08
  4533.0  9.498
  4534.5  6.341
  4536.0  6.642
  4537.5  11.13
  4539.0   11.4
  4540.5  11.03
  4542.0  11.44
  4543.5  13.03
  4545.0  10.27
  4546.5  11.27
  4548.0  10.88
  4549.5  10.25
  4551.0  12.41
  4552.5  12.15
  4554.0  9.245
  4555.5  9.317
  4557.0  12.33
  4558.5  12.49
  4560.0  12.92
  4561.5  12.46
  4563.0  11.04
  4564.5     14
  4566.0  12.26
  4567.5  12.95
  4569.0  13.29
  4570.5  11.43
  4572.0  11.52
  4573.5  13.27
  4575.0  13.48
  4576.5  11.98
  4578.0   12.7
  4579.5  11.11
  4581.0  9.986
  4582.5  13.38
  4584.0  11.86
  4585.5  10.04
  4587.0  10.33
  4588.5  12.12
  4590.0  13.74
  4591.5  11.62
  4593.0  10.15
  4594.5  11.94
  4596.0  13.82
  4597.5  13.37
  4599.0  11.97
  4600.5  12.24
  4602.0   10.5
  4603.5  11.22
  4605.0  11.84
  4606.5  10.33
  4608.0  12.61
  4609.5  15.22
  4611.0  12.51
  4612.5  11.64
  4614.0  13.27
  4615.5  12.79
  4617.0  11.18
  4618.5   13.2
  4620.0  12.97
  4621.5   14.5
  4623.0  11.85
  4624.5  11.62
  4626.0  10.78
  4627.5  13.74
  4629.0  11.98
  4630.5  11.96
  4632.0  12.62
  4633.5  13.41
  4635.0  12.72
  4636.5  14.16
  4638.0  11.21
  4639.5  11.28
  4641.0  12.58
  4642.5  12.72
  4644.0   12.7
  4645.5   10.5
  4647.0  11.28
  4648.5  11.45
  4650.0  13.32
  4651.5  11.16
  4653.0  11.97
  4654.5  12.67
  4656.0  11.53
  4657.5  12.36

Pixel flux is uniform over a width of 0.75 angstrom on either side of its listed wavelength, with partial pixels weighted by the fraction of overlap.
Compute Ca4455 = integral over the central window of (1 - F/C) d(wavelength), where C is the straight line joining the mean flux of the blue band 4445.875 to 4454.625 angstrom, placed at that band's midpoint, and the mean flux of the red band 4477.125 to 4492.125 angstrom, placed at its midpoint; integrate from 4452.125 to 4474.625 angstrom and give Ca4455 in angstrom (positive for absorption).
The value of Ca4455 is 3.6 angstrom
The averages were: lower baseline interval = 9.85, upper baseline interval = 11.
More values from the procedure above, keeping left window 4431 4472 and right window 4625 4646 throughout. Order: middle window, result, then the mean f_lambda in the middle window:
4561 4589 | -2.2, 12.1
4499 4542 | -2.3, 10.7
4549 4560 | -0.5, 11.3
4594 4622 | -1.6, 12.5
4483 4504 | -3.0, 11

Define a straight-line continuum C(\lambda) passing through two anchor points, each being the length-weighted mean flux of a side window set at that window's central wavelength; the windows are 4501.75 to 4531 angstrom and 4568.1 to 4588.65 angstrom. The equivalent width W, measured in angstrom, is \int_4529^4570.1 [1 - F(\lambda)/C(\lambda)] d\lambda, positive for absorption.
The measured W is 1.4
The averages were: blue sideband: 10.9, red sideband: 11.9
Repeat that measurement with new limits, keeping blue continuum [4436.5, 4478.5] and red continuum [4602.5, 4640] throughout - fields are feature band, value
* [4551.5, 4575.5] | -1.6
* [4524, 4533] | 1.2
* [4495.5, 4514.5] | -2.4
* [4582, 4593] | 0.1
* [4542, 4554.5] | -0.2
